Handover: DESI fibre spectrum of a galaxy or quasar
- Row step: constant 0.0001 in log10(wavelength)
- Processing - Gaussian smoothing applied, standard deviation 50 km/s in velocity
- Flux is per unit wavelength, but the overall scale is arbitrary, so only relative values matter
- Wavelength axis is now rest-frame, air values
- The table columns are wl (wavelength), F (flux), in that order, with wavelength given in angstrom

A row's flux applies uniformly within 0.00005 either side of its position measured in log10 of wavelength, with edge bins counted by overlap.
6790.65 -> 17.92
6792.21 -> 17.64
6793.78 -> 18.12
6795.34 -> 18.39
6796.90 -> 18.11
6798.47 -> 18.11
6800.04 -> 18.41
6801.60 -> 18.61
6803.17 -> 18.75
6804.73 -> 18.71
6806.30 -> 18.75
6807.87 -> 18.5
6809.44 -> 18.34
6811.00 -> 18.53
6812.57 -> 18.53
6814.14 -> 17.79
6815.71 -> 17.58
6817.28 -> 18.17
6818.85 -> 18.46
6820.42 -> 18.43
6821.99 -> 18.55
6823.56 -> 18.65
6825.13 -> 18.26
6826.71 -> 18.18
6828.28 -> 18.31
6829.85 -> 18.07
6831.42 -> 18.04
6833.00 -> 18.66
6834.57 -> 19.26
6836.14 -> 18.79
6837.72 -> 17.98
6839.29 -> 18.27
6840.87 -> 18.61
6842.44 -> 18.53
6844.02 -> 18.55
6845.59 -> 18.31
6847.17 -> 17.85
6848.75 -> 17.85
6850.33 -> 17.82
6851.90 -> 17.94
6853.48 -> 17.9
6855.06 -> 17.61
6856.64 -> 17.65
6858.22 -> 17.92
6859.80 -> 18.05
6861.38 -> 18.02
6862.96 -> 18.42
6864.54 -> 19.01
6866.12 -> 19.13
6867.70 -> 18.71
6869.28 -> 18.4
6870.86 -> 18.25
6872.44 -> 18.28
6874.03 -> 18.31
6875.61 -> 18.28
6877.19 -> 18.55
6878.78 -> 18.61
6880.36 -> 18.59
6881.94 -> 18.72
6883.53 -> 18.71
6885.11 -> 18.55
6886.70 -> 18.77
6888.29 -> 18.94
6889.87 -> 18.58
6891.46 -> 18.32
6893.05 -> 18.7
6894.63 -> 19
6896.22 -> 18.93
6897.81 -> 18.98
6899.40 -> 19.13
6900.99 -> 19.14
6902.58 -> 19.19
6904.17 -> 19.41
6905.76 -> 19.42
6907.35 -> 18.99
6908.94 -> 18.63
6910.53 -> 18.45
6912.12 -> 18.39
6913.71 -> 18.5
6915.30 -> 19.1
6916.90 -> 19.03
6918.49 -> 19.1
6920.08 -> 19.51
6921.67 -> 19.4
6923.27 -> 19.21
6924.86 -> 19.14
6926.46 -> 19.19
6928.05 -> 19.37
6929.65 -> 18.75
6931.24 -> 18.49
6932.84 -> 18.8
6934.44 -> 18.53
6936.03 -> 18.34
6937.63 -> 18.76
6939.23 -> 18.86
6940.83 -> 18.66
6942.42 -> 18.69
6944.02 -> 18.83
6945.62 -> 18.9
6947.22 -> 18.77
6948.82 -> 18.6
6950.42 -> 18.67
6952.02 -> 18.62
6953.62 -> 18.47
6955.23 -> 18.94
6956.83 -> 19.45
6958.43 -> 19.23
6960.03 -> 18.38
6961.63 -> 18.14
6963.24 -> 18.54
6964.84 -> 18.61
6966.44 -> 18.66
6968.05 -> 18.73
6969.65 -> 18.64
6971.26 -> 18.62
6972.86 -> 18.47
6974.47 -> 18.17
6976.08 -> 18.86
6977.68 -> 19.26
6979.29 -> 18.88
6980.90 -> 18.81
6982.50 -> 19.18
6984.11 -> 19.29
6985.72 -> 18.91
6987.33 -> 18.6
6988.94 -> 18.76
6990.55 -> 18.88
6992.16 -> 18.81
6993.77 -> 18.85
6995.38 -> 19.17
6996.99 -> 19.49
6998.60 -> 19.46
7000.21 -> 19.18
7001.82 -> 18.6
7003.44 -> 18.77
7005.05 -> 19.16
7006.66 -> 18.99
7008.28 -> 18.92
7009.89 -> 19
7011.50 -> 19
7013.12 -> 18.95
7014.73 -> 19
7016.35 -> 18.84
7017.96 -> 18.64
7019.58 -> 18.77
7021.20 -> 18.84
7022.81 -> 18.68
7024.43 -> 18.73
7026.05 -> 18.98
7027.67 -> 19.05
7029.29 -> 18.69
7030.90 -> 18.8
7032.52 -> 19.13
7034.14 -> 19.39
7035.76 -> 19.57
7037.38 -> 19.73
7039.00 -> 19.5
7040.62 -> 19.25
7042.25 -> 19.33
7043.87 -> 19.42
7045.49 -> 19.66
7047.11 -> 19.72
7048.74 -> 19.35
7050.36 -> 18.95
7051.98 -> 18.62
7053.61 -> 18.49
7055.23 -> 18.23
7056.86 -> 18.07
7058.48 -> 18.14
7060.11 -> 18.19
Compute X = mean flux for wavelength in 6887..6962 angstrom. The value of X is 18.9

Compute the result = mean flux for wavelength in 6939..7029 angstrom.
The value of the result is 18.8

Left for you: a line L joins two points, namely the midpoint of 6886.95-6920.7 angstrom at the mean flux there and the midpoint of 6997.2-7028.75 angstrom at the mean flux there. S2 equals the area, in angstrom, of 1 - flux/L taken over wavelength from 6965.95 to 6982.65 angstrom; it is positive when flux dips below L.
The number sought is 0.2 angstrom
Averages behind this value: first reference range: 18.9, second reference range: 18.9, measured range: 18.7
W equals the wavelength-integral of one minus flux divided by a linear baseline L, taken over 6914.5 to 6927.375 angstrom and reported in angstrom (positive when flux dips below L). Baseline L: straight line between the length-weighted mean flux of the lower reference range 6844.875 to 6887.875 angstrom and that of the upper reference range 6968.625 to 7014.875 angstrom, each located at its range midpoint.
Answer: -0.4 angstrom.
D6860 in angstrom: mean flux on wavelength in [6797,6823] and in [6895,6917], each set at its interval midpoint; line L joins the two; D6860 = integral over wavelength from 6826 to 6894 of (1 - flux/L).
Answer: 1.1 angstrom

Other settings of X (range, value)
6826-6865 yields 18.2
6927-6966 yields 18.7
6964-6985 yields 18.8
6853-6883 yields 18.3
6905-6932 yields 19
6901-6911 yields 19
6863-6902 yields 18.7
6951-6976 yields 18.6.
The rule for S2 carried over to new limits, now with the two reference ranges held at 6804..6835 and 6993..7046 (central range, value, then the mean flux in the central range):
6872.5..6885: 0.0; 18.5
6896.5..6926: -0.5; 19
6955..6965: 0.1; 18.8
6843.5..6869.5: 0.5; 18.2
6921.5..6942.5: -0.1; 18.9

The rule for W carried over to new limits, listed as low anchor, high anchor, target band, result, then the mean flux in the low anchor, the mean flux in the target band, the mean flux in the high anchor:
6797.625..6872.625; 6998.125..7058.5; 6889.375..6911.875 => -0.4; 18.3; 18.9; 19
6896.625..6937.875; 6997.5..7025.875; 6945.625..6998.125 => 0.4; 19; 18.8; 18.9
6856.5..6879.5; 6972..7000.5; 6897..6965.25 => -0.7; 18.4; 18.9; 18.9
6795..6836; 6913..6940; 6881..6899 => 0.0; 18.4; 18.7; 18.9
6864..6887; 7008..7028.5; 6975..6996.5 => -0.2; 18.6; 18.9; 18.9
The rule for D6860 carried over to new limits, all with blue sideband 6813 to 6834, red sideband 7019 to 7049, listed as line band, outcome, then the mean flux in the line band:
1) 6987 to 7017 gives 0.1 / 19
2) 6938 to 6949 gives 0.0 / 18.8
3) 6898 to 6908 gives -0.3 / 19.2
